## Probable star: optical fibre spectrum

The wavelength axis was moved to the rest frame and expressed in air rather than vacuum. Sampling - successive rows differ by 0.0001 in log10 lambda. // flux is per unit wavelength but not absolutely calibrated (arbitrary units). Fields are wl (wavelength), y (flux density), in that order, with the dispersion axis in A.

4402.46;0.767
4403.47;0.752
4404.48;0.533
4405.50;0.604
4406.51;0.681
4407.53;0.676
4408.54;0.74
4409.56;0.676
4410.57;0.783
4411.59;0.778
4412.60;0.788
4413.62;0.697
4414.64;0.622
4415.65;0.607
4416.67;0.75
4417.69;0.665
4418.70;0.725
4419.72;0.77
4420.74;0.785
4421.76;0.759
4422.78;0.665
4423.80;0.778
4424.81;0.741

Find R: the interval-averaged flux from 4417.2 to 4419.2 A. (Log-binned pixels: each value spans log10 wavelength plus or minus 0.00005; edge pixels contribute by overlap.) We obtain 0.698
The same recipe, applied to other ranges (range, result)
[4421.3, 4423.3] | 0.71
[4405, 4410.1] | 0.677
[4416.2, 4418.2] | 0.708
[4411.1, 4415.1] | 0.722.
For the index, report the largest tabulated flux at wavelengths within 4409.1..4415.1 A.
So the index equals 0.788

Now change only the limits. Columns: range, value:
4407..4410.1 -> 0.74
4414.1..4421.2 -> 0.785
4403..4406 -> 0.752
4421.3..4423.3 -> 0.759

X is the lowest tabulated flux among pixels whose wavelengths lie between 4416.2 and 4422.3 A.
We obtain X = 0.665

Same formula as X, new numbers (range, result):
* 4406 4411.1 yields 0.676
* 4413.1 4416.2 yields 0.607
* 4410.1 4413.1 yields 0.778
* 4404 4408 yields 0.533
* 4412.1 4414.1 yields 0.697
